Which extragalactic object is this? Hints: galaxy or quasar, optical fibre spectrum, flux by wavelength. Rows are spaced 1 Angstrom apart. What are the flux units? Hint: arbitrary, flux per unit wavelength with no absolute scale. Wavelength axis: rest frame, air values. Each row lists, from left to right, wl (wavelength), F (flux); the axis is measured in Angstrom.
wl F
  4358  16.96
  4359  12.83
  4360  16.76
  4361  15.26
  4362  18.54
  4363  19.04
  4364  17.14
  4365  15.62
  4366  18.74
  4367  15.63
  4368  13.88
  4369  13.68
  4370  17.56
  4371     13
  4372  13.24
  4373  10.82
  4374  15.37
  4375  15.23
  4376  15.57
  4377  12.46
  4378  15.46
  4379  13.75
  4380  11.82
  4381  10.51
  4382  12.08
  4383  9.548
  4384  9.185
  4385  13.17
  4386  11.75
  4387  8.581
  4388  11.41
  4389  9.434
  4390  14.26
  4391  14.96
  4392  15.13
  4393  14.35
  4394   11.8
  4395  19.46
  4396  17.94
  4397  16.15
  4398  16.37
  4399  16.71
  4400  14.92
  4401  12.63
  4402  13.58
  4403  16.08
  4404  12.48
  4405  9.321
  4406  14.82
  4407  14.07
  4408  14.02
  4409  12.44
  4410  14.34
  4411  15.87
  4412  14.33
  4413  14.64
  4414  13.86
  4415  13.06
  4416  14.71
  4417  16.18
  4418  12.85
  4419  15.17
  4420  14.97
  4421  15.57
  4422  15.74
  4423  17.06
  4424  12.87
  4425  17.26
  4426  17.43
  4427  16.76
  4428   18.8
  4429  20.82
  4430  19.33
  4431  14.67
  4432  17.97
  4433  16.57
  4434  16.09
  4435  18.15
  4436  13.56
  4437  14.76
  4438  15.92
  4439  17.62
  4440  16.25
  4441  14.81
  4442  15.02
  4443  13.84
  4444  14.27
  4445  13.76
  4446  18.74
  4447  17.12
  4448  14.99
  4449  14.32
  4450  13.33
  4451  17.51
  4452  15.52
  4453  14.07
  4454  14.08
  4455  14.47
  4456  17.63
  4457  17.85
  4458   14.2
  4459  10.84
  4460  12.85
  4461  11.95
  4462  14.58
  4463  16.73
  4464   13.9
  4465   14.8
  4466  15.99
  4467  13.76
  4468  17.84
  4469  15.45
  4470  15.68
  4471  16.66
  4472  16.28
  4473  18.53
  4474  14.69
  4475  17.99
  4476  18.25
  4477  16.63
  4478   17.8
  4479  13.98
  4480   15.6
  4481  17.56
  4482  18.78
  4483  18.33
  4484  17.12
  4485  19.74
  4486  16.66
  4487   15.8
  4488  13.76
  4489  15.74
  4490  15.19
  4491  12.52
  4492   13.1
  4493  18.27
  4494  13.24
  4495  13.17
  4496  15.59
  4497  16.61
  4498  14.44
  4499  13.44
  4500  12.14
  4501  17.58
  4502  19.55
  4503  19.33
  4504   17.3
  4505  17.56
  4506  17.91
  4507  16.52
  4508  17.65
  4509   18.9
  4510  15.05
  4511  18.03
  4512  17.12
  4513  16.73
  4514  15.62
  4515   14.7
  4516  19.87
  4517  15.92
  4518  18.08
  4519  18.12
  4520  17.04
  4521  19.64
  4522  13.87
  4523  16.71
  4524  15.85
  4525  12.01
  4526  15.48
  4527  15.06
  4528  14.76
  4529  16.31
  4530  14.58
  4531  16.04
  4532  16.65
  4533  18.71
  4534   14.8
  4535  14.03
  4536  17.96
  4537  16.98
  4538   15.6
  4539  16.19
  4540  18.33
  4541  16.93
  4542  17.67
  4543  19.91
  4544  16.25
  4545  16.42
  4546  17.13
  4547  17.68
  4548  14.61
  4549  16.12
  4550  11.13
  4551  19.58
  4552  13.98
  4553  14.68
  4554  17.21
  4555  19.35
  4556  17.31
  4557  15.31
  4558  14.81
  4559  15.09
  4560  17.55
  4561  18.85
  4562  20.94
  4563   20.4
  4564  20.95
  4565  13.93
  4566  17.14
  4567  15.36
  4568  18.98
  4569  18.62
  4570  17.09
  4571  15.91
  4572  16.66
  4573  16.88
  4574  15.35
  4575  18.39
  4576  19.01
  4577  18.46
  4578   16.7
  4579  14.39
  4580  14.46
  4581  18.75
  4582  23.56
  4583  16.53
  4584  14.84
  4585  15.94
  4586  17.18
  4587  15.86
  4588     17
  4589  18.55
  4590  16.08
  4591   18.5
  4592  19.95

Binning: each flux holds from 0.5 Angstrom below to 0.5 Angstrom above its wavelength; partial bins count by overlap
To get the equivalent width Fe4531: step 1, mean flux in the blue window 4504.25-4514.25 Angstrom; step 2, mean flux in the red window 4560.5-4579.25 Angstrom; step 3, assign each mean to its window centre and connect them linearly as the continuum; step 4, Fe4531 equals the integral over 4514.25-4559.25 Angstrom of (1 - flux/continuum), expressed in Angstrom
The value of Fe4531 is 2.7 Angstrom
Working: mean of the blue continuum 17.2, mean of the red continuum 17.6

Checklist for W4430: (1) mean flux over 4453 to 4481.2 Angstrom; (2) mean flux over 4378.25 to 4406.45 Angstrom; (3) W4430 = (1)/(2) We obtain 1.17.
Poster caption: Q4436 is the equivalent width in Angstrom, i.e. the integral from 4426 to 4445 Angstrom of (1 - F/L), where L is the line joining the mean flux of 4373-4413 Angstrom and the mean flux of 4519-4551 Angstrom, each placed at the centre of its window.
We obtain -2.6 Angstrom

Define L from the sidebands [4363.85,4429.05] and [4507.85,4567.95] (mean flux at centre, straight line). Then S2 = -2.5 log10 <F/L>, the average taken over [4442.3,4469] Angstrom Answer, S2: 0.023 mag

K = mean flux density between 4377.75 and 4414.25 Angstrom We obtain 13.5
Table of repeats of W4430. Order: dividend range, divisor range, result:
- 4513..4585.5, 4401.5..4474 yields 1.10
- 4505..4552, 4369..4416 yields 1.21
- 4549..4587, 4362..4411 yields 1.22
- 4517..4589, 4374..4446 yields 1.15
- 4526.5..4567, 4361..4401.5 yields 1.17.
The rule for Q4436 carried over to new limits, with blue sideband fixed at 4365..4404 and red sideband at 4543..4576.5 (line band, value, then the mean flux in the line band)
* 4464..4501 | -0.6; 15.9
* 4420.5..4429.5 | -1.4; 16.9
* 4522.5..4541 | 0.6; 15.9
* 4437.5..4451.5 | -0.6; 15.5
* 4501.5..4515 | -1.1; 17.4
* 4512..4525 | -0.3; 16.7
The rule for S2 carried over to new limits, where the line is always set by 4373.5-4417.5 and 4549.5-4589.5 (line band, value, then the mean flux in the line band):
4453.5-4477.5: -0.03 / 15.5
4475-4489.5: -0.10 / 16.9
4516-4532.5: 0.00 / 16.1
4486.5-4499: 0.06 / 14.7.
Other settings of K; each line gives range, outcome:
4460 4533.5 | 16.2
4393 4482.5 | 15.5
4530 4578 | 16.9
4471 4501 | 15.9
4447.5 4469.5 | 14.8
